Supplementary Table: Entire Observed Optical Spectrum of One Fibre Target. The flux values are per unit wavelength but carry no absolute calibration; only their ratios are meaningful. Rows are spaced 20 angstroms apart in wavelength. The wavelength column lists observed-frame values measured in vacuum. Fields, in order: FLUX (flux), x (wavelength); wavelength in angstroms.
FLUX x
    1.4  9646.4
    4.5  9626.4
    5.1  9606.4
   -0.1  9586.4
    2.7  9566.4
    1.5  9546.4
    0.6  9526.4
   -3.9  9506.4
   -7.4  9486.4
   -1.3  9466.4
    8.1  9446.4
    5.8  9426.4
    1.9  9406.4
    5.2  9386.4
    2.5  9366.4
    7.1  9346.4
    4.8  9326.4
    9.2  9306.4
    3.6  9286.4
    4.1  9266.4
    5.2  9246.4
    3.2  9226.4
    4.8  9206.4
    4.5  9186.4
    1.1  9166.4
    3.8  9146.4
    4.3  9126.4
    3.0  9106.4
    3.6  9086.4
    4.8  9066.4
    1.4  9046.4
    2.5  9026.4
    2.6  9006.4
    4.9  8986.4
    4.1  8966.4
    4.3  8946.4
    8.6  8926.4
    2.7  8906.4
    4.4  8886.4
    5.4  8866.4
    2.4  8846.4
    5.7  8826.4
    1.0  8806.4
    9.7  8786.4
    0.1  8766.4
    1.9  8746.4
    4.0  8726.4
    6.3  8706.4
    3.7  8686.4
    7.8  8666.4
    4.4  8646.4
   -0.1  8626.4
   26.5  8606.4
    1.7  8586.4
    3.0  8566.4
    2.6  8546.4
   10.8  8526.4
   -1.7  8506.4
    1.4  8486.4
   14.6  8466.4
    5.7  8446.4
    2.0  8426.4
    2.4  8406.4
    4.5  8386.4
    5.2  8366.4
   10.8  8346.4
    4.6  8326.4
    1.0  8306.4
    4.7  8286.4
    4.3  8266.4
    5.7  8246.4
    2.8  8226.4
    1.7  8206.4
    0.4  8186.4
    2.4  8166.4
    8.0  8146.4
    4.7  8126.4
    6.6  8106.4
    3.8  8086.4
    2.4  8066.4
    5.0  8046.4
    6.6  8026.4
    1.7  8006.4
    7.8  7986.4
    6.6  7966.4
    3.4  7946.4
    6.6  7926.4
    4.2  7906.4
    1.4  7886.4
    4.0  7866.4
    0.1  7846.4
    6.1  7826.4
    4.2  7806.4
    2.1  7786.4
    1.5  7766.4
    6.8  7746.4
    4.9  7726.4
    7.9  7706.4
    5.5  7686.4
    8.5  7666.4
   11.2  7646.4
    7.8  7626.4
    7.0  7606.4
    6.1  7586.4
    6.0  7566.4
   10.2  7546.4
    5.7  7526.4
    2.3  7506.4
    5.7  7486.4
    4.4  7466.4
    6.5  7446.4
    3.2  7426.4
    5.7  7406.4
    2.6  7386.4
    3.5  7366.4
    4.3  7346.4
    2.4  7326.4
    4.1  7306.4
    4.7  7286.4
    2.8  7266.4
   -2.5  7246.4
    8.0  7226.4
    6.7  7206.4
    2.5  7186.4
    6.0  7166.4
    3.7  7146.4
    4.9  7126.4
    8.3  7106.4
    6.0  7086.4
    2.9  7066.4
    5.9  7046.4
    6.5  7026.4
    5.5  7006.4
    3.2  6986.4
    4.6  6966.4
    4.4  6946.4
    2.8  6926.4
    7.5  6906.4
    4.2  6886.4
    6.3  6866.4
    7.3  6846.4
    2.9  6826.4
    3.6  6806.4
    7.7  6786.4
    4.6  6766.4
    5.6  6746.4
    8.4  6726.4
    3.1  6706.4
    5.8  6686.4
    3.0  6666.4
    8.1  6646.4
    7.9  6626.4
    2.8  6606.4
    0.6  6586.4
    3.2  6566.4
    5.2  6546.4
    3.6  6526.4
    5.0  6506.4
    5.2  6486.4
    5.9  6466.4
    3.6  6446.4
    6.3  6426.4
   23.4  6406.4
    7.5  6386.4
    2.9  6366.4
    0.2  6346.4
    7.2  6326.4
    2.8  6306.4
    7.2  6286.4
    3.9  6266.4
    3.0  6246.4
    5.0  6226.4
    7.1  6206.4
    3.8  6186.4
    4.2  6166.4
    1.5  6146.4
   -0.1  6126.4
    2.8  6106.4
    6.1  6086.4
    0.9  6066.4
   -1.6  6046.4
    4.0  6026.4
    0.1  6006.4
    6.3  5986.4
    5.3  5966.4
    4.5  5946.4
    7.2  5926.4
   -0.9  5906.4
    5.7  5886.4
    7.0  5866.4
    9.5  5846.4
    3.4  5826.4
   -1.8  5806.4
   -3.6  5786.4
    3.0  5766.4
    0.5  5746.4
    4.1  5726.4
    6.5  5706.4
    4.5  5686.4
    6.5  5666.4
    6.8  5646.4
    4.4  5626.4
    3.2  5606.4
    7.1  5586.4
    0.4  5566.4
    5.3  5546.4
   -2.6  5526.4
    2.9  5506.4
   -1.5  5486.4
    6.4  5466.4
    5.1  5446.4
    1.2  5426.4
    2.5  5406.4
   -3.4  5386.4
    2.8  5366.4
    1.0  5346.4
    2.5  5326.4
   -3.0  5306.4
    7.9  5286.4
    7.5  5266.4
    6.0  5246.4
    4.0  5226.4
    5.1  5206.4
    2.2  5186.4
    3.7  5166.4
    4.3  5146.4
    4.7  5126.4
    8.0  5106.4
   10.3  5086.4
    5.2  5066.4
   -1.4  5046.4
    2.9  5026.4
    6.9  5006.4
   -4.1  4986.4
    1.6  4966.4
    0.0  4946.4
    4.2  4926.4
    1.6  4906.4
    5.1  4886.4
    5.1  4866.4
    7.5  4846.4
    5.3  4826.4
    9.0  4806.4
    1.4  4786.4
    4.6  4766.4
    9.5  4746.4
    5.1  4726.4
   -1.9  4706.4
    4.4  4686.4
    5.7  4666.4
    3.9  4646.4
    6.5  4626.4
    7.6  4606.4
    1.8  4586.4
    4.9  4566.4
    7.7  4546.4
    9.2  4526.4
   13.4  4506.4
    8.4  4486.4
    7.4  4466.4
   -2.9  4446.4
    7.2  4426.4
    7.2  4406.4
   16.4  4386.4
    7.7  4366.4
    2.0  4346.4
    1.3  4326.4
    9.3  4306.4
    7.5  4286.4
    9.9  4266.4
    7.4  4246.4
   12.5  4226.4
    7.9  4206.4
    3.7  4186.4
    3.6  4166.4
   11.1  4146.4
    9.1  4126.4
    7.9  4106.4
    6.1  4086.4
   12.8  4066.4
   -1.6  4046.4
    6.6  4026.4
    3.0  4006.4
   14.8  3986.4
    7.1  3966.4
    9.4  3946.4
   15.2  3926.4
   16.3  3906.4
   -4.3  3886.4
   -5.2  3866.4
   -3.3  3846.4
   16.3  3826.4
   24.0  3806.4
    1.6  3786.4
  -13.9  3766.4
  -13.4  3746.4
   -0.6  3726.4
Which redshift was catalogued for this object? 0.718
